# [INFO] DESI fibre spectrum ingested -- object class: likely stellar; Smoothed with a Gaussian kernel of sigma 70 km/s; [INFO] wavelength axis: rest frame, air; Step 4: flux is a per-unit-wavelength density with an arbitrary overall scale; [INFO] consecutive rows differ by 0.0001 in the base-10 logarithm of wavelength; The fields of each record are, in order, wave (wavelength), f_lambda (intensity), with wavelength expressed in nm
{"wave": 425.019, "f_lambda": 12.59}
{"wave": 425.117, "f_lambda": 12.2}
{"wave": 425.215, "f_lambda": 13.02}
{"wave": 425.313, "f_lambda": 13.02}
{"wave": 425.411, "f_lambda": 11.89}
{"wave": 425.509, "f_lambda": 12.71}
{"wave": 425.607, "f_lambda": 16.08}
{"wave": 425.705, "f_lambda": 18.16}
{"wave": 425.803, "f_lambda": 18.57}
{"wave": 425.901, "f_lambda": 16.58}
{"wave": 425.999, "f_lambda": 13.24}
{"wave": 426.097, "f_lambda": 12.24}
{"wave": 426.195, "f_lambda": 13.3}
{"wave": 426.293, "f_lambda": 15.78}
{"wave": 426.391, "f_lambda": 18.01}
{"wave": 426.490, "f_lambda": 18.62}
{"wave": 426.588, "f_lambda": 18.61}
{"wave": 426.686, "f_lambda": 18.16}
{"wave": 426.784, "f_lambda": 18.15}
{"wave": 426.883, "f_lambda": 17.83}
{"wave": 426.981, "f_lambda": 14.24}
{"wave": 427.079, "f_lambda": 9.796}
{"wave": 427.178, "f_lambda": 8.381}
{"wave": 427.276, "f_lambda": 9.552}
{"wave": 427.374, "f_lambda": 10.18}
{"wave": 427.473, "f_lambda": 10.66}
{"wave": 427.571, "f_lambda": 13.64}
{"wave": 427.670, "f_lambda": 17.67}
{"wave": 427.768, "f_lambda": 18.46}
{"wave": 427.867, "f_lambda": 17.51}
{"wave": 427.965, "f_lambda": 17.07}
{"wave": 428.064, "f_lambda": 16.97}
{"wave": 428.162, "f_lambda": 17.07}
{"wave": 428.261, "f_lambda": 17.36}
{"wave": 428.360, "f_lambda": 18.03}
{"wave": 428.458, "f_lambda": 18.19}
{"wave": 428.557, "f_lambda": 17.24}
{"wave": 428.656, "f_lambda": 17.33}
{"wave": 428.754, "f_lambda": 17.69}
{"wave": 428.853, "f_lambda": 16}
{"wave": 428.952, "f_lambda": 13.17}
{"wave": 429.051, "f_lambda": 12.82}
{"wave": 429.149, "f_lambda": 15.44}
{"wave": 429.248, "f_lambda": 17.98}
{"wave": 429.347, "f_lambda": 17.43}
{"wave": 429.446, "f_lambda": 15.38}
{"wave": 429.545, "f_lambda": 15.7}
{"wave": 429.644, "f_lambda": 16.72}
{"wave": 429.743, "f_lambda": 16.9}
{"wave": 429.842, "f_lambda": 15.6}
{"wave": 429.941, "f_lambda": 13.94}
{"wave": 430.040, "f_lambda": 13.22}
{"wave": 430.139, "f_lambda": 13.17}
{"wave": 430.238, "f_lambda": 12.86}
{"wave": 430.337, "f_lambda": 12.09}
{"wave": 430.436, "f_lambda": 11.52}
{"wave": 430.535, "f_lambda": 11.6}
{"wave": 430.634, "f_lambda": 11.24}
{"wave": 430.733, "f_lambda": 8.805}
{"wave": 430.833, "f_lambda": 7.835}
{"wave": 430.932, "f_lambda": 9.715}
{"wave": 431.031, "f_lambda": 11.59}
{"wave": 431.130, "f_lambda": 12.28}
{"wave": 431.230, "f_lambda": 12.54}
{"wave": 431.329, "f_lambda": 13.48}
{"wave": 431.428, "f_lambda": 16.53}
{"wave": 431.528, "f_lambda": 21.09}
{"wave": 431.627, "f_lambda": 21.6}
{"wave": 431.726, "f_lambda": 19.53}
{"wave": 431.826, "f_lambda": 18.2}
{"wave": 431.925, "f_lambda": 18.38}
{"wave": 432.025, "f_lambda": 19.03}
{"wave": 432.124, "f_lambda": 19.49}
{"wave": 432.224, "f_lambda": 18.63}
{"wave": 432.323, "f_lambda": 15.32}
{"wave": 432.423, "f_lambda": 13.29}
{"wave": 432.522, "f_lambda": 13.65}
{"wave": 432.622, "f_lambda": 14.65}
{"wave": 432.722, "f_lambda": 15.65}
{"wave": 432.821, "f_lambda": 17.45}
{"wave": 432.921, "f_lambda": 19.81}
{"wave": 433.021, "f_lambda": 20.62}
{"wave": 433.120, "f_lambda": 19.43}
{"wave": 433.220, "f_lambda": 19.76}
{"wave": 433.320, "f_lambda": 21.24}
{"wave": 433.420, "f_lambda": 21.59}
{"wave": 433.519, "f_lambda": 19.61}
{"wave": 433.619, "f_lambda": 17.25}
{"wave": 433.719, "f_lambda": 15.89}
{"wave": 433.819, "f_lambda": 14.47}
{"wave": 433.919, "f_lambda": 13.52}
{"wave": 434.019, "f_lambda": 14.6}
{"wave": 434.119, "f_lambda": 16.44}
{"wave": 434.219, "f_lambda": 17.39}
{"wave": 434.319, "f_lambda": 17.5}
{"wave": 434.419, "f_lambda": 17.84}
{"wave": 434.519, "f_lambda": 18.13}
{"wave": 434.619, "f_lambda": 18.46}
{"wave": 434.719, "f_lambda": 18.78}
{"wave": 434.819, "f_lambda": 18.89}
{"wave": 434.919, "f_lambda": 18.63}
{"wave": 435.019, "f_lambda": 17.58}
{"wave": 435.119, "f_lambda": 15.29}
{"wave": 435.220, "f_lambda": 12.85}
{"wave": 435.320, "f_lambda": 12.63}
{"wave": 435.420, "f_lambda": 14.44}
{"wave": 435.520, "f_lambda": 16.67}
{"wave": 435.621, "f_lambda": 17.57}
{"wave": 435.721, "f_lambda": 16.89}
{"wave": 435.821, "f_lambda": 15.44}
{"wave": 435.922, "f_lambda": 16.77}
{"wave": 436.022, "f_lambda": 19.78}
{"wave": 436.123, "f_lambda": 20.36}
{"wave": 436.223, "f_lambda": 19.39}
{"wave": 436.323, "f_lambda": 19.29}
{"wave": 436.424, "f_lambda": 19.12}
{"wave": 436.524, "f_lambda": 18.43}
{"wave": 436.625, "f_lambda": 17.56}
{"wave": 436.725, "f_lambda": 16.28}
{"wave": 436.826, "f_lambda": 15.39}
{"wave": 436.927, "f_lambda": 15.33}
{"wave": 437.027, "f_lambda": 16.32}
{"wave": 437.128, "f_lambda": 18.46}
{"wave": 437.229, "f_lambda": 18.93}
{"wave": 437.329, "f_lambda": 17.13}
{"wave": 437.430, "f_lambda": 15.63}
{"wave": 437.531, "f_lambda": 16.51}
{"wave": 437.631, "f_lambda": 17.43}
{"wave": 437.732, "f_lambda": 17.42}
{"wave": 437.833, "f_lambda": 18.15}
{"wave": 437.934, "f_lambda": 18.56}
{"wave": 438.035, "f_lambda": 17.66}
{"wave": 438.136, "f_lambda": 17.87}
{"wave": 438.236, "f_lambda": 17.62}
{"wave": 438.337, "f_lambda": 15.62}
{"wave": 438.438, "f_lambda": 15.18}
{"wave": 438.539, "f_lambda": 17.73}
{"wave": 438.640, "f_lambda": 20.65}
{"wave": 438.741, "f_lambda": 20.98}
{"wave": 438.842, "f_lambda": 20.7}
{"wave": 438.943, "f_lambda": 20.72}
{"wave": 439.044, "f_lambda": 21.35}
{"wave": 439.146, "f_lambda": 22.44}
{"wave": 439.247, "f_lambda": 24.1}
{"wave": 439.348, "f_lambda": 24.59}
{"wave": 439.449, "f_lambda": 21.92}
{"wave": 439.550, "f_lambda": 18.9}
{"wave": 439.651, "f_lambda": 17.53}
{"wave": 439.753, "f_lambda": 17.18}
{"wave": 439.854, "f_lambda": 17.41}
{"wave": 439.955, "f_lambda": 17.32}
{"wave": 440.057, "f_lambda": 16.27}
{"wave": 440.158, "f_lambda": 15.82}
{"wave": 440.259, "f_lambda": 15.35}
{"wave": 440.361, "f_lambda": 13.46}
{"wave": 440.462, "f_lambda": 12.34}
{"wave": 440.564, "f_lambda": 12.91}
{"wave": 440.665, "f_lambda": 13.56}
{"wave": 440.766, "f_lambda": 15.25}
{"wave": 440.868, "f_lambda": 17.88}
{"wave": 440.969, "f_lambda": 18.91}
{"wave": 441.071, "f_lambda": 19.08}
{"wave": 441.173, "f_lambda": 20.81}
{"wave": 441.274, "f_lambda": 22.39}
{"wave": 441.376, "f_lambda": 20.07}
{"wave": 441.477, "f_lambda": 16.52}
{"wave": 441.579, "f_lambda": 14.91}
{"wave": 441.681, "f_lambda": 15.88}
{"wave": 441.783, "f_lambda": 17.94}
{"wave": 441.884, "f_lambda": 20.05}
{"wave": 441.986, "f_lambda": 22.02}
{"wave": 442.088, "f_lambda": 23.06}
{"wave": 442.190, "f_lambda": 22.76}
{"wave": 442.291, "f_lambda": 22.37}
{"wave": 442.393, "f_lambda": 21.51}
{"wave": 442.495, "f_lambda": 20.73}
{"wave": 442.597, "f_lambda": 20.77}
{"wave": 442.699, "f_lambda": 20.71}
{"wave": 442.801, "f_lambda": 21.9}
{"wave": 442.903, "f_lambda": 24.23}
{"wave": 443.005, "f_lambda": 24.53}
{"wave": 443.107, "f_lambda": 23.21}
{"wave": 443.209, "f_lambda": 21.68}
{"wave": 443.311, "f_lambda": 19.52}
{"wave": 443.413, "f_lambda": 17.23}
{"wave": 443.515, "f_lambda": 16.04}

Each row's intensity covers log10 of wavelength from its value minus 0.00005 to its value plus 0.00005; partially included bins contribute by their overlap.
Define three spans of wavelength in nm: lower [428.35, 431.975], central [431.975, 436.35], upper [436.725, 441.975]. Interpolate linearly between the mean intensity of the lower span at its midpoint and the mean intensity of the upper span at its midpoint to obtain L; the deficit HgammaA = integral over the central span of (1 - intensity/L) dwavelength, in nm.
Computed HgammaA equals -0.30 nm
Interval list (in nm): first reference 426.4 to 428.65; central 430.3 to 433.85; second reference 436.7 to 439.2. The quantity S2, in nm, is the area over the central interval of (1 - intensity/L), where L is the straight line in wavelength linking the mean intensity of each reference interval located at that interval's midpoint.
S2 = 0.16 nm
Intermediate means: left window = 15.7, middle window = 16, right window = 18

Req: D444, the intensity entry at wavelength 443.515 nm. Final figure 16.04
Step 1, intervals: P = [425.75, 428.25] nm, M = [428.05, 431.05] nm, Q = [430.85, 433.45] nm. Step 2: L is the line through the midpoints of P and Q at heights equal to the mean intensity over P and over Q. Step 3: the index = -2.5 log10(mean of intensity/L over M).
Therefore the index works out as 0.11 mag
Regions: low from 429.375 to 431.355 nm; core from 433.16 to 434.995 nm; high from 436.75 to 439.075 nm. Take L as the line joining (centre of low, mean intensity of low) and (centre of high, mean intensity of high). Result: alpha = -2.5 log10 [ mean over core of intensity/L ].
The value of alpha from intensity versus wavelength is -0.16 mag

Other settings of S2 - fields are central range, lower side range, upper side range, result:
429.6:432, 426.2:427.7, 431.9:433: 0.29 nm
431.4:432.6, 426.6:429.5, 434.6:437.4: -0.11 nm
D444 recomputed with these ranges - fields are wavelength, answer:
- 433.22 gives 19.76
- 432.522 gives 13.65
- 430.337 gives 12.09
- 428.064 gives 16.97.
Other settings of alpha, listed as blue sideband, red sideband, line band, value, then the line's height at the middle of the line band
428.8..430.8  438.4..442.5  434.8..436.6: -0.034 mag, 16.7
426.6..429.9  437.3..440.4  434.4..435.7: 0.042 mag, 17.4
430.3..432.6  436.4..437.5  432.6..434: -0.158 mag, 15.5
